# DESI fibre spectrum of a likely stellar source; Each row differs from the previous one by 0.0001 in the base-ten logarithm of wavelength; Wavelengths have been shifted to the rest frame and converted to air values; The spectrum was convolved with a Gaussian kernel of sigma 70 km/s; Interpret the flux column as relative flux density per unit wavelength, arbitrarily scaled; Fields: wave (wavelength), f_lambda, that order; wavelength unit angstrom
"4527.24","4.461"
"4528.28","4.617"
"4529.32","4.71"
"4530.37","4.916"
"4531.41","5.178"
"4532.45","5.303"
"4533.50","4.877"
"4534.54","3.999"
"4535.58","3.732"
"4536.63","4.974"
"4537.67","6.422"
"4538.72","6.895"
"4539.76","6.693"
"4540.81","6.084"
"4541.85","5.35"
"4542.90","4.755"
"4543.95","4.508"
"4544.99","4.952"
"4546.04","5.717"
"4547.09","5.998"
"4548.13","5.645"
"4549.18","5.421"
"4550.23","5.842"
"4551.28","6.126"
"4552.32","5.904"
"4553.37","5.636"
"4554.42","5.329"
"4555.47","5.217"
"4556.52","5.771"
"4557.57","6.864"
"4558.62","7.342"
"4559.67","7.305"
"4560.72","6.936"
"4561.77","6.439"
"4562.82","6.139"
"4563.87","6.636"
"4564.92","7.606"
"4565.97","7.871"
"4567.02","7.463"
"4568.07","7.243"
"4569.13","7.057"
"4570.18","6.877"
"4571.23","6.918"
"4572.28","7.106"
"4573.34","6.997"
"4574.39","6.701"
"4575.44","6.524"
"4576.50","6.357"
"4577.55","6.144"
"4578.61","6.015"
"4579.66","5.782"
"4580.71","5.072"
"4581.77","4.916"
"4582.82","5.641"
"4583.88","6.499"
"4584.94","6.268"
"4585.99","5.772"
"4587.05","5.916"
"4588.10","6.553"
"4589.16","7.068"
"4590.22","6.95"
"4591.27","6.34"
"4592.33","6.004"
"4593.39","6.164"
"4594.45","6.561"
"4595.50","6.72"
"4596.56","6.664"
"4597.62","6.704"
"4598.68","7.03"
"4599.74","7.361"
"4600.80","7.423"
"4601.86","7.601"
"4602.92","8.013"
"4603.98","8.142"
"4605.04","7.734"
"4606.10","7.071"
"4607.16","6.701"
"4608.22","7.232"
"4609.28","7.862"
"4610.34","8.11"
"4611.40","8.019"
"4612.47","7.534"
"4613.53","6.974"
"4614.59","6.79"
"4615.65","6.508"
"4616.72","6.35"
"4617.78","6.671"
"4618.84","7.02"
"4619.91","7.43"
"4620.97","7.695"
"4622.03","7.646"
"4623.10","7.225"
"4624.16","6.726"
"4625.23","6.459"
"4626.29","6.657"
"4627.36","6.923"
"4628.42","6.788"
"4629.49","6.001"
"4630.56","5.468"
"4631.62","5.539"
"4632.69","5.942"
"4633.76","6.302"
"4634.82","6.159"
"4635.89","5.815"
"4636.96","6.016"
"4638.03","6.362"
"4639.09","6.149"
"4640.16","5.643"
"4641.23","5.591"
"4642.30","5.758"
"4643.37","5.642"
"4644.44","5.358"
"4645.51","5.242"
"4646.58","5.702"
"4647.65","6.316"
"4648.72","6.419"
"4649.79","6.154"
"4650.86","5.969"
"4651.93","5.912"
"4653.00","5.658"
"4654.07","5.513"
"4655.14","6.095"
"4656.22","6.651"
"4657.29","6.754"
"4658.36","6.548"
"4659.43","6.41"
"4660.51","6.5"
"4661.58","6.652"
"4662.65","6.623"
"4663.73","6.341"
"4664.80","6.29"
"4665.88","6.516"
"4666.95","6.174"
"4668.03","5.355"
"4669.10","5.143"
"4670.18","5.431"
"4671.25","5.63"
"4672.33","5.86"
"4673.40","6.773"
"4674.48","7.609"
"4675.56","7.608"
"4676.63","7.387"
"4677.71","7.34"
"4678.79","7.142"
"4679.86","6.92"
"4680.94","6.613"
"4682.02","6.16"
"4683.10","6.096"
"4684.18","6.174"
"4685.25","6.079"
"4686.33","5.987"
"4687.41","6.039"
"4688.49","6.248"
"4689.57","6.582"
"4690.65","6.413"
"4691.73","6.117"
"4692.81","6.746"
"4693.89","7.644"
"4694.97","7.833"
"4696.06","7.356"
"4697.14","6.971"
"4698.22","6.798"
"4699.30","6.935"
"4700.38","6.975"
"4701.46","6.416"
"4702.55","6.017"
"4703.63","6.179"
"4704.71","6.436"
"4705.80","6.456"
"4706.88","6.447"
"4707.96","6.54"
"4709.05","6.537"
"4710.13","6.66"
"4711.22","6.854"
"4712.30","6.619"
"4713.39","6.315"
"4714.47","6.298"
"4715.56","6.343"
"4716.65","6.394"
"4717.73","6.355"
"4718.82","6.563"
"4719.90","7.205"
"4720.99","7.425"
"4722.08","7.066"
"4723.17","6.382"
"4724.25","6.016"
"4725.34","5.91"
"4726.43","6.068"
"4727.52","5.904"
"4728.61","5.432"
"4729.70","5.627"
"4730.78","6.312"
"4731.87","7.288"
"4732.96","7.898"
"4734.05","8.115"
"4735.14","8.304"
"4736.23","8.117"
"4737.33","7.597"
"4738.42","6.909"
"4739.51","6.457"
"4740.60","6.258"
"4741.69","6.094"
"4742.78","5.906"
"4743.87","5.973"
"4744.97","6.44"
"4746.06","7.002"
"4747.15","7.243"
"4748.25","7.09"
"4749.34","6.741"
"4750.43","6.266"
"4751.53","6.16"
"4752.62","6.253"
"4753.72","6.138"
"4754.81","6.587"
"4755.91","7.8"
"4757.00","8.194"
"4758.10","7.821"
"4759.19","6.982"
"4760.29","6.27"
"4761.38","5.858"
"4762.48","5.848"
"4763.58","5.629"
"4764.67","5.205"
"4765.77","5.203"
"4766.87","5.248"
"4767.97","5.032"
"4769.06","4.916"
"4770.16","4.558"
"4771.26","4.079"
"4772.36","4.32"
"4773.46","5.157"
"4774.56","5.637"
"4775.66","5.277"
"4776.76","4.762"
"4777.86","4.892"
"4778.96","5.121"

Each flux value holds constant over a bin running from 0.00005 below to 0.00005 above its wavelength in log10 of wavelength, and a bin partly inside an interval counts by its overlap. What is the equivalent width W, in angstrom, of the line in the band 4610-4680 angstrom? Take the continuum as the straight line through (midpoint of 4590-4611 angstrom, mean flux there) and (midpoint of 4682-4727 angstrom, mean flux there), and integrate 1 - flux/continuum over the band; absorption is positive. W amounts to 4.7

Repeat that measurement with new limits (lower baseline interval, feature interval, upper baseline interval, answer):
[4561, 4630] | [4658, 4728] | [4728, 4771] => 0.8 angstrom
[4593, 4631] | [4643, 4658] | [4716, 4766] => 2.1 angstrom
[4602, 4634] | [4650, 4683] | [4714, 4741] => 2.4 angstrom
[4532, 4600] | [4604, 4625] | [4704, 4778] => -3.4 angstrom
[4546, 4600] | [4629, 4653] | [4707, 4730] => 2.0 angstrom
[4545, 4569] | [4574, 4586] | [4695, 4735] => 0.8 angstrom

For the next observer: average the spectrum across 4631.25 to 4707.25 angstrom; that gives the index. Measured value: 6.32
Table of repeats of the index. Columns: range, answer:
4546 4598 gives 6.38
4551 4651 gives 6.56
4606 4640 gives 6.74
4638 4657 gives 5.9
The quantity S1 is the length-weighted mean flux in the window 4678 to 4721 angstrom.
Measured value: 6.59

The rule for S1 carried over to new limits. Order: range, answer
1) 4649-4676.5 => 6.27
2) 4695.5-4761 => 6.69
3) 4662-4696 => 6.49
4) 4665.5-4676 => 6.19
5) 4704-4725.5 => 6.55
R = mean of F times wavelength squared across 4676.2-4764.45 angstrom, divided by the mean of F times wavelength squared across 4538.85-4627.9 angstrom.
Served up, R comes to 1.1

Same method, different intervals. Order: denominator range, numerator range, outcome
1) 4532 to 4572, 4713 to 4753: 1.19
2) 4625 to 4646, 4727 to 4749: 1.19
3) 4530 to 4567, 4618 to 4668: 1.11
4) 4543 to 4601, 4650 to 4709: 1.07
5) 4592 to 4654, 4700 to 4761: 1.06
